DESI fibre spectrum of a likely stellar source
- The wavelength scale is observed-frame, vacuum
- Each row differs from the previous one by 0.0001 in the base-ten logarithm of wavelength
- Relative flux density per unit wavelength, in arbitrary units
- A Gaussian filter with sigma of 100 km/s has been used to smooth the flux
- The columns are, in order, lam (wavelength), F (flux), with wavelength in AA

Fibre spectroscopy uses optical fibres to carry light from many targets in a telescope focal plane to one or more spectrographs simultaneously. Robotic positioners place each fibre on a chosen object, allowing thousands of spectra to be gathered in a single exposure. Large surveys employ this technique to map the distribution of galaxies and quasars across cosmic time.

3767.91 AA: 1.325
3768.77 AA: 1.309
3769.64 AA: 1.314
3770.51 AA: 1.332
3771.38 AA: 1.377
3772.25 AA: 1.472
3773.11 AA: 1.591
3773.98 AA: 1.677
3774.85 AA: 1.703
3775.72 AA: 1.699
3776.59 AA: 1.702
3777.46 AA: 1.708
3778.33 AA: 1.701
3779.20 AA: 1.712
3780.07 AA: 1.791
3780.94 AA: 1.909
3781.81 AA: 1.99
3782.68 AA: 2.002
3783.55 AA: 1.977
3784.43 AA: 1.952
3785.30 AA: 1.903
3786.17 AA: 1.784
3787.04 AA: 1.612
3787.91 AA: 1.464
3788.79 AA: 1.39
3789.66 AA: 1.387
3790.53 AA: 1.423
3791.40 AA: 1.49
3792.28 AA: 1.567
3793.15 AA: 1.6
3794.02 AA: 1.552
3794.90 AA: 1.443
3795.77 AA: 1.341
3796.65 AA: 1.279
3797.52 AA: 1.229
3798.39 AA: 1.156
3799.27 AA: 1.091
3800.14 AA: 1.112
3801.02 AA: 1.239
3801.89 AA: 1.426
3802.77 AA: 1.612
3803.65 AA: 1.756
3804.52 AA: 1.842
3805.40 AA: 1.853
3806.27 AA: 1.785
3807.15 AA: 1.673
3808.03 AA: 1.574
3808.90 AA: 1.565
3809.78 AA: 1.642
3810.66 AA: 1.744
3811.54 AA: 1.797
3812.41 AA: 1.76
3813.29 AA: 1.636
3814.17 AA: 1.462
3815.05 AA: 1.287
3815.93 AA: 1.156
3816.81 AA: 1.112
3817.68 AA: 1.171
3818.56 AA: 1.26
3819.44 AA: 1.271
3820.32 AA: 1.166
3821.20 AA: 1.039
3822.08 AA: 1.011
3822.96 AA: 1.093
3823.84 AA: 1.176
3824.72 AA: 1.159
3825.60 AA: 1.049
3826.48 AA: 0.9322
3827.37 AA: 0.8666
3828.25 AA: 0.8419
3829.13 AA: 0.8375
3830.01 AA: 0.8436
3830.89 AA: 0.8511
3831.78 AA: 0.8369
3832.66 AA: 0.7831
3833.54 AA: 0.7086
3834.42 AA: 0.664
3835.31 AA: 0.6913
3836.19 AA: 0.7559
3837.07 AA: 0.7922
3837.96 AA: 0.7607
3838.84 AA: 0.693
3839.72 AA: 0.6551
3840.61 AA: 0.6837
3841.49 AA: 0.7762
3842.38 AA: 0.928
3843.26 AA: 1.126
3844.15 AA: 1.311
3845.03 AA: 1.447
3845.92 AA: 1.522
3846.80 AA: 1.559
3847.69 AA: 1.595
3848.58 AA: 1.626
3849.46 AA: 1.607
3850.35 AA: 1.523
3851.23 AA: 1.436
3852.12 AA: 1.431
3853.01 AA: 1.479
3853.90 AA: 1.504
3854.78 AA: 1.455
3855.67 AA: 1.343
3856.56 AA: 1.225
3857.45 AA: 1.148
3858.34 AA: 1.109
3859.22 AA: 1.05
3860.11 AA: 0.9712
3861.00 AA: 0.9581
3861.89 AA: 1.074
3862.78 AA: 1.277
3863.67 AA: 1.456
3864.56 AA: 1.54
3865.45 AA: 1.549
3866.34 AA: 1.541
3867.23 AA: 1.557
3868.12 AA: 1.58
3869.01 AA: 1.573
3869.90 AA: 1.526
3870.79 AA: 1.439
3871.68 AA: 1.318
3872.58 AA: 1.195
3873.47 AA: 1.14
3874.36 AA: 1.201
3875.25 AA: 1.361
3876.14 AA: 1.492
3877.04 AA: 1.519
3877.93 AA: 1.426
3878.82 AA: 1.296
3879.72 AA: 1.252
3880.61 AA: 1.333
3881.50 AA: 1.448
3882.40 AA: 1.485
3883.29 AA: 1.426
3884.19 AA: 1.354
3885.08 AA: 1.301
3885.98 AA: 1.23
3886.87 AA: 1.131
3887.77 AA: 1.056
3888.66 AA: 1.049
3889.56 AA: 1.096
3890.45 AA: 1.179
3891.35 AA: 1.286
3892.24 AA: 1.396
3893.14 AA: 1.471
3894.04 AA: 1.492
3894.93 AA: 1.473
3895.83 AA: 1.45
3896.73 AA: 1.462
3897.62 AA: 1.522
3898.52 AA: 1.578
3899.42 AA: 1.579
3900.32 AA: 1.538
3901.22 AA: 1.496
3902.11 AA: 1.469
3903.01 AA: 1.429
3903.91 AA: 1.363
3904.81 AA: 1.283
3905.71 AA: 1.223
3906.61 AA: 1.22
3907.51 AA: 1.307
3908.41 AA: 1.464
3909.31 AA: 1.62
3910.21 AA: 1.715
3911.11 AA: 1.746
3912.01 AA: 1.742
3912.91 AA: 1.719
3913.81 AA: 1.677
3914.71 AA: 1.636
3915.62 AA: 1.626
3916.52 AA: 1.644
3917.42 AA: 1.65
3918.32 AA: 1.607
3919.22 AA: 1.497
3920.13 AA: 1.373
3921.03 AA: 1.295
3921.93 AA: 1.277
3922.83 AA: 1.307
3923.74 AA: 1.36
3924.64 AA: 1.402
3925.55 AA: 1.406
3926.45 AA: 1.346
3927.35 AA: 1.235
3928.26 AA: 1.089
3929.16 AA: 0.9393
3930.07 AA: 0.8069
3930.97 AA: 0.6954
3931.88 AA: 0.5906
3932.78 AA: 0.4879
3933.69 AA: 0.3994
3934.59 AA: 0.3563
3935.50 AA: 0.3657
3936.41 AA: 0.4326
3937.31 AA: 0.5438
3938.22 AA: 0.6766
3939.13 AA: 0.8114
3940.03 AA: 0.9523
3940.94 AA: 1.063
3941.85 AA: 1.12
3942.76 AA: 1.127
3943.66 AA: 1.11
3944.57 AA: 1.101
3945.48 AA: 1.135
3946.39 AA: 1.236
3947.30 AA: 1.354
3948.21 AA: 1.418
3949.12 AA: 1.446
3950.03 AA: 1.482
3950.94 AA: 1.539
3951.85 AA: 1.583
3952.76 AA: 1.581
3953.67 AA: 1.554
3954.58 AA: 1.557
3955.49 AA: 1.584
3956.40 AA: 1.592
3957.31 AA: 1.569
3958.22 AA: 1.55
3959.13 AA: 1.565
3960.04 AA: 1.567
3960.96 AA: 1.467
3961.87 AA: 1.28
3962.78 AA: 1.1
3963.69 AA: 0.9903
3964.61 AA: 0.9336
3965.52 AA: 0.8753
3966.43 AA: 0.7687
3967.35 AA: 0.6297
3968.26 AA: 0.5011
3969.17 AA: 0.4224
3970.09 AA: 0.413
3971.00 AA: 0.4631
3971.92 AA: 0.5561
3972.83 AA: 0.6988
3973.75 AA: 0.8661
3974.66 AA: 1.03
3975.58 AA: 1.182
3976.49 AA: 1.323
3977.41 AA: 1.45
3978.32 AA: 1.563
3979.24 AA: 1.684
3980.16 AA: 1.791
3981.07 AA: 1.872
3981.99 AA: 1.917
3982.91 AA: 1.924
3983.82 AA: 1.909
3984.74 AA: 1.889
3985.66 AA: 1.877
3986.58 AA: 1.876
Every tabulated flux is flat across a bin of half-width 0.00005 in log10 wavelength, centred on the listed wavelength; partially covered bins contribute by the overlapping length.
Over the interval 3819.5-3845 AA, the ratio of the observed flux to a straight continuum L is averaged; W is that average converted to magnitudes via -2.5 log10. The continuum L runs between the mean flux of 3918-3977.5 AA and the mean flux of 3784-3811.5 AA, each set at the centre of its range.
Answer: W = 0.50 mag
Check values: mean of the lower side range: 1.54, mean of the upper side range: 1.09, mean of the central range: 0.908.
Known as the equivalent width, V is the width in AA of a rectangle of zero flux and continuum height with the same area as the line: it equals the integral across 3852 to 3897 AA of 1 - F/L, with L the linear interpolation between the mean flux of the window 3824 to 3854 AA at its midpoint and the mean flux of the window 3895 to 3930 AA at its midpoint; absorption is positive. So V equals -3.2 AA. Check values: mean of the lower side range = 1.06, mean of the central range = 1.33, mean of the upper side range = 1.45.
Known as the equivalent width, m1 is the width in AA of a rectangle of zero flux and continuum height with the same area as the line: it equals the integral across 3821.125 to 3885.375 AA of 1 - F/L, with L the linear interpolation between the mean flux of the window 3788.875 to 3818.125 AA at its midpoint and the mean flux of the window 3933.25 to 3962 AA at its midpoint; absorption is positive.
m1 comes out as 8.0 AA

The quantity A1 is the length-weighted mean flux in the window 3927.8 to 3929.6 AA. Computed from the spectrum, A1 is 1.01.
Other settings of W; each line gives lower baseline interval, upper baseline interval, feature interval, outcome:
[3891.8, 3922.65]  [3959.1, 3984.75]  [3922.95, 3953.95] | 0.26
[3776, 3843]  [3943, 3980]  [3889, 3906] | -0.13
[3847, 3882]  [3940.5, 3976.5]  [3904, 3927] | -0.18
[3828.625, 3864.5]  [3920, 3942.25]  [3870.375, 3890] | -0.24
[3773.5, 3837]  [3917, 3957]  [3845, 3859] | -0.10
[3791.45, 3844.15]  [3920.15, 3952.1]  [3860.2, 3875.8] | -0.20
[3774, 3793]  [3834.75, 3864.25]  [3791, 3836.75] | 0.17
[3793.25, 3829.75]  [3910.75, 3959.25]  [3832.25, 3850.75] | 0.24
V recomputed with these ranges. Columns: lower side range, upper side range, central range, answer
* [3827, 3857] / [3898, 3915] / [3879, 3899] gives 0.88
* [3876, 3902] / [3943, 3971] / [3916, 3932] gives 0.35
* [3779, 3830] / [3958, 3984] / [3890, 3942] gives 0.35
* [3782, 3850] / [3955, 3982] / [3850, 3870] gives -1.58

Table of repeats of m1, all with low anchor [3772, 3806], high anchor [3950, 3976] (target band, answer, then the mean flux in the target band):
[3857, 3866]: 1.2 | 1.22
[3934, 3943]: 3.5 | 0.73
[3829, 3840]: 5.3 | 0.759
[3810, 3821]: 0.9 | 1.4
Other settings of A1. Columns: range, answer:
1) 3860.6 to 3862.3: 1.02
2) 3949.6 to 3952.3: 1.53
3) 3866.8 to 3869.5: 1.57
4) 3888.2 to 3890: 1.07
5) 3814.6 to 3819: 1.2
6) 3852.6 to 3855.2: 1.48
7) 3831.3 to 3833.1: 0.809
